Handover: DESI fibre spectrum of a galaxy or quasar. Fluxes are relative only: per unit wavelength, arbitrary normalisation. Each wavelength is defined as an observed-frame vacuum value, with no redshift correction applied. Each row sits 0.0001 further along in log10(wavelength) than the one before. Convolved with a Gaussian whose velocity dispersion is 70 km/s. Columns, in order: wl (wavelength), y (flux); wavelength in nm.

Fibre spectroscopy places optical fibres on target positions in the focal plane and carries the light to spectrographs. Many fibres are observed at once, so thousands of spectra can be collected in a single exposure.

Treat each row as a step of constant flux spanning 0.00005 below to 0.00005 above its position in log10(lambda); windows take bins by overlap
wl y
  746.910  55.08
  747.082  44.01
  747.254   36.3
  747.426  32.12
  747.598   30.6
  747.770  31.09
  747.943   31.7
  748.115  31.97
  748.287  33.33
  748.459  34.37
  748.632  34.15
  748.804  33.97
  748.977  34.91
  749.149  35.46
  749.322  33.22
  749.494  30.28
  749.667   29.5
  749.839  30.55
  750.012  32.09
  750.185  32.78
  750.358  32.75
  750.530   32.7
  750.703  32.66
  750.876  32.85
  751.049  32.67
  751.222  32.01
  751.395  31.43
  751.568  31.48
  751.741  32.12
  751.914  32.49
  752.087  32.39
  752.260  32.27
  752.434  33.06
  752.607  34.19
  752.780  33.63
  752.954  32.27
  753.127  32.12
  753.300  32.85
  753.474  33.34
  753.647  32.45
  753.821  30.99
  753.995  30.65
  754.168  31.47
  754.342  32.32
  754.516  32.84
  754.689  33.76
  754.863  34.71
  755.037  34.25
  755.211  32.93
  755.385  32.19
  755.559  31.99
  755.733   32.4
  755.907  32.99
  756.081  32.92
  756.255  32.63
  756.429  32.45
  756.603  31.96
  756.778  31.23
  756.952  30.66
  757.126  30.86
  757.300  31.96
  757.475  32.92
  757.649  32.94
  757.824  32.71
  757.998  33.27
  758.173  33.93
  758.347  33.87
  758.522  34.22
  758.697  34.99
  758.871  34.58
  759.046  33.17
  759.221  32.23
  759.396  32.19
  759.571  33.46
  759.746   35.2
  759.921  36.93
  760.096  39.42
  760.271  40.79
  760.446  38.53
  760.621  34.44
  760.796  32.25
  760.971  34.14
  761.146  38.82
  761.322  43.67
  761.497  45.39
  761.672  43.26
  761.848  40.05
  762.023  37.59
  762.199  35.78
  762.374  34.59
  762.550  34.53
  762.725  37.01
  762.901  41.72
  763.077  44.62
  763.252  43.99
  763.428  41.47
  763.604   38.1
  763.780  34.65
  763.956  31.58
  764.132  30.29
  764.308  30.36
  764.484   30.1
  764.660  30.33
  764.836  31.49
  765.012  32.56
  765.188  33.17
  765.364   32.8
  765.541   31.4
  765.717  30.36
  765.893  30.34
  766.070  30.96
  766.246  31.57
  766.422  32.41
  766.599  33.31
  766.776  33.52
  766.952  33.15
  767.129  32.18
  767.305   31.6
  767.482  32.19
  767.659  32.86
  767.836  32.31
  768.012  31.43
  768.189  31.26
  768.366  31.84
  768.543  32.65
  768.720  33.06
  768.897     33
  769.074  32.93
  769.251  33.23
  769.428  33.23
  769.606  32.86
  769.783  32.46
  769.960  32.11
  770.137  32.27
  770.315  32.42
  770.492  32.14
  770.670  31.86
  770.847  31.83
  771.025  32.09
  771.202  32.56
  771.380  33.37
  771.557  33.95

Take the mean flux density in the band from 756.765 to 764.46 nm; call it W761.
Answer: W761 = 35.9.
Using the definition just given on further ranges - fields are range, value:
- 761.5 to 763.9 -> 39.1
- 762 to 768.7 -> 33.7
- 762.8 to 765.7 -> 34.8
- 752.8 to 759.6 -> 32.7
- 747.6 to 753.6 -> 32.6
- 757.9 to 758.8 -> 34.1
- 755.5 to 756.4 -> 32.6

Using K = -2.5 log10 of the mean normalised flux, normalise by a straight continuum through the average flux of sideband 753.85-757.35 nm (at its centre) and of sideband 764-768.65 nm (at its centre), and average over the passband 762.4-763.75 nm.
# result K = -0.236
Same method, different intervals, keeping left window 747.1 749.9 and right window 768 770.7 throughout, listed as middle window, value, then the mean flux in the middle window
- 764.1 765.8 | 0.04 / 31.3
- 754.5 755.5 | -0.02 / 33.5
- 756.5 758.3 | 0.02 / 32.3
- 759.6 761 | -0.12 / 36.4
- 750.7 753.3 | 0.01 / 32.5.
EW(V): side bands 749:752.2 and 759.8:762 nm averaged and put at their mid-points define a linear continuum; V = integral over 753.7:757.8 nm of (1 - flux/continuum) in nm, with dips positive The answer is 0.37 nm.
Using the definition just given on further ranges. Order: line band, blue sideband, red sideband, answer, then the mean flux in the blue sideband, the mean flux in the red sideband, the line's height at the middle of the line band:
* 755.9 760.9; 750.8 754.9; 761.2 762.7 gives 0.386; 32.5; 39.2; 36.6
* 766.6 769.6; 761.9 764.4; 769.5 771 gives 0.096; 36.9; 32.2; 33.6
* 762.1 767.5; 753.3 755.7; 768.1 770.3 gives -0.231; 32.6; 32.6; 32.6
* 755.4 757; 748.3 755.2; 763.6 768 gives 0.014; 32.7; 32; 32.5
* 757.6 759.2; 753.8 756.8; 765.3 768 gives -0.064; 32.5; 32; 32.4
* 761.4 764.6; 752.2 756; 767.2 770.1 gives -0.483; 32.7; 32.4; 32.5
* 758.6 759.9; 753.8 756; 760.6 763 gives 0.082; 32.6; 38.2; 36.2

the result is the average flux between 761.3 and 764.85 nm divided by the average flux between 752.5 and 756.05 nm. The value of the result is 1.14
